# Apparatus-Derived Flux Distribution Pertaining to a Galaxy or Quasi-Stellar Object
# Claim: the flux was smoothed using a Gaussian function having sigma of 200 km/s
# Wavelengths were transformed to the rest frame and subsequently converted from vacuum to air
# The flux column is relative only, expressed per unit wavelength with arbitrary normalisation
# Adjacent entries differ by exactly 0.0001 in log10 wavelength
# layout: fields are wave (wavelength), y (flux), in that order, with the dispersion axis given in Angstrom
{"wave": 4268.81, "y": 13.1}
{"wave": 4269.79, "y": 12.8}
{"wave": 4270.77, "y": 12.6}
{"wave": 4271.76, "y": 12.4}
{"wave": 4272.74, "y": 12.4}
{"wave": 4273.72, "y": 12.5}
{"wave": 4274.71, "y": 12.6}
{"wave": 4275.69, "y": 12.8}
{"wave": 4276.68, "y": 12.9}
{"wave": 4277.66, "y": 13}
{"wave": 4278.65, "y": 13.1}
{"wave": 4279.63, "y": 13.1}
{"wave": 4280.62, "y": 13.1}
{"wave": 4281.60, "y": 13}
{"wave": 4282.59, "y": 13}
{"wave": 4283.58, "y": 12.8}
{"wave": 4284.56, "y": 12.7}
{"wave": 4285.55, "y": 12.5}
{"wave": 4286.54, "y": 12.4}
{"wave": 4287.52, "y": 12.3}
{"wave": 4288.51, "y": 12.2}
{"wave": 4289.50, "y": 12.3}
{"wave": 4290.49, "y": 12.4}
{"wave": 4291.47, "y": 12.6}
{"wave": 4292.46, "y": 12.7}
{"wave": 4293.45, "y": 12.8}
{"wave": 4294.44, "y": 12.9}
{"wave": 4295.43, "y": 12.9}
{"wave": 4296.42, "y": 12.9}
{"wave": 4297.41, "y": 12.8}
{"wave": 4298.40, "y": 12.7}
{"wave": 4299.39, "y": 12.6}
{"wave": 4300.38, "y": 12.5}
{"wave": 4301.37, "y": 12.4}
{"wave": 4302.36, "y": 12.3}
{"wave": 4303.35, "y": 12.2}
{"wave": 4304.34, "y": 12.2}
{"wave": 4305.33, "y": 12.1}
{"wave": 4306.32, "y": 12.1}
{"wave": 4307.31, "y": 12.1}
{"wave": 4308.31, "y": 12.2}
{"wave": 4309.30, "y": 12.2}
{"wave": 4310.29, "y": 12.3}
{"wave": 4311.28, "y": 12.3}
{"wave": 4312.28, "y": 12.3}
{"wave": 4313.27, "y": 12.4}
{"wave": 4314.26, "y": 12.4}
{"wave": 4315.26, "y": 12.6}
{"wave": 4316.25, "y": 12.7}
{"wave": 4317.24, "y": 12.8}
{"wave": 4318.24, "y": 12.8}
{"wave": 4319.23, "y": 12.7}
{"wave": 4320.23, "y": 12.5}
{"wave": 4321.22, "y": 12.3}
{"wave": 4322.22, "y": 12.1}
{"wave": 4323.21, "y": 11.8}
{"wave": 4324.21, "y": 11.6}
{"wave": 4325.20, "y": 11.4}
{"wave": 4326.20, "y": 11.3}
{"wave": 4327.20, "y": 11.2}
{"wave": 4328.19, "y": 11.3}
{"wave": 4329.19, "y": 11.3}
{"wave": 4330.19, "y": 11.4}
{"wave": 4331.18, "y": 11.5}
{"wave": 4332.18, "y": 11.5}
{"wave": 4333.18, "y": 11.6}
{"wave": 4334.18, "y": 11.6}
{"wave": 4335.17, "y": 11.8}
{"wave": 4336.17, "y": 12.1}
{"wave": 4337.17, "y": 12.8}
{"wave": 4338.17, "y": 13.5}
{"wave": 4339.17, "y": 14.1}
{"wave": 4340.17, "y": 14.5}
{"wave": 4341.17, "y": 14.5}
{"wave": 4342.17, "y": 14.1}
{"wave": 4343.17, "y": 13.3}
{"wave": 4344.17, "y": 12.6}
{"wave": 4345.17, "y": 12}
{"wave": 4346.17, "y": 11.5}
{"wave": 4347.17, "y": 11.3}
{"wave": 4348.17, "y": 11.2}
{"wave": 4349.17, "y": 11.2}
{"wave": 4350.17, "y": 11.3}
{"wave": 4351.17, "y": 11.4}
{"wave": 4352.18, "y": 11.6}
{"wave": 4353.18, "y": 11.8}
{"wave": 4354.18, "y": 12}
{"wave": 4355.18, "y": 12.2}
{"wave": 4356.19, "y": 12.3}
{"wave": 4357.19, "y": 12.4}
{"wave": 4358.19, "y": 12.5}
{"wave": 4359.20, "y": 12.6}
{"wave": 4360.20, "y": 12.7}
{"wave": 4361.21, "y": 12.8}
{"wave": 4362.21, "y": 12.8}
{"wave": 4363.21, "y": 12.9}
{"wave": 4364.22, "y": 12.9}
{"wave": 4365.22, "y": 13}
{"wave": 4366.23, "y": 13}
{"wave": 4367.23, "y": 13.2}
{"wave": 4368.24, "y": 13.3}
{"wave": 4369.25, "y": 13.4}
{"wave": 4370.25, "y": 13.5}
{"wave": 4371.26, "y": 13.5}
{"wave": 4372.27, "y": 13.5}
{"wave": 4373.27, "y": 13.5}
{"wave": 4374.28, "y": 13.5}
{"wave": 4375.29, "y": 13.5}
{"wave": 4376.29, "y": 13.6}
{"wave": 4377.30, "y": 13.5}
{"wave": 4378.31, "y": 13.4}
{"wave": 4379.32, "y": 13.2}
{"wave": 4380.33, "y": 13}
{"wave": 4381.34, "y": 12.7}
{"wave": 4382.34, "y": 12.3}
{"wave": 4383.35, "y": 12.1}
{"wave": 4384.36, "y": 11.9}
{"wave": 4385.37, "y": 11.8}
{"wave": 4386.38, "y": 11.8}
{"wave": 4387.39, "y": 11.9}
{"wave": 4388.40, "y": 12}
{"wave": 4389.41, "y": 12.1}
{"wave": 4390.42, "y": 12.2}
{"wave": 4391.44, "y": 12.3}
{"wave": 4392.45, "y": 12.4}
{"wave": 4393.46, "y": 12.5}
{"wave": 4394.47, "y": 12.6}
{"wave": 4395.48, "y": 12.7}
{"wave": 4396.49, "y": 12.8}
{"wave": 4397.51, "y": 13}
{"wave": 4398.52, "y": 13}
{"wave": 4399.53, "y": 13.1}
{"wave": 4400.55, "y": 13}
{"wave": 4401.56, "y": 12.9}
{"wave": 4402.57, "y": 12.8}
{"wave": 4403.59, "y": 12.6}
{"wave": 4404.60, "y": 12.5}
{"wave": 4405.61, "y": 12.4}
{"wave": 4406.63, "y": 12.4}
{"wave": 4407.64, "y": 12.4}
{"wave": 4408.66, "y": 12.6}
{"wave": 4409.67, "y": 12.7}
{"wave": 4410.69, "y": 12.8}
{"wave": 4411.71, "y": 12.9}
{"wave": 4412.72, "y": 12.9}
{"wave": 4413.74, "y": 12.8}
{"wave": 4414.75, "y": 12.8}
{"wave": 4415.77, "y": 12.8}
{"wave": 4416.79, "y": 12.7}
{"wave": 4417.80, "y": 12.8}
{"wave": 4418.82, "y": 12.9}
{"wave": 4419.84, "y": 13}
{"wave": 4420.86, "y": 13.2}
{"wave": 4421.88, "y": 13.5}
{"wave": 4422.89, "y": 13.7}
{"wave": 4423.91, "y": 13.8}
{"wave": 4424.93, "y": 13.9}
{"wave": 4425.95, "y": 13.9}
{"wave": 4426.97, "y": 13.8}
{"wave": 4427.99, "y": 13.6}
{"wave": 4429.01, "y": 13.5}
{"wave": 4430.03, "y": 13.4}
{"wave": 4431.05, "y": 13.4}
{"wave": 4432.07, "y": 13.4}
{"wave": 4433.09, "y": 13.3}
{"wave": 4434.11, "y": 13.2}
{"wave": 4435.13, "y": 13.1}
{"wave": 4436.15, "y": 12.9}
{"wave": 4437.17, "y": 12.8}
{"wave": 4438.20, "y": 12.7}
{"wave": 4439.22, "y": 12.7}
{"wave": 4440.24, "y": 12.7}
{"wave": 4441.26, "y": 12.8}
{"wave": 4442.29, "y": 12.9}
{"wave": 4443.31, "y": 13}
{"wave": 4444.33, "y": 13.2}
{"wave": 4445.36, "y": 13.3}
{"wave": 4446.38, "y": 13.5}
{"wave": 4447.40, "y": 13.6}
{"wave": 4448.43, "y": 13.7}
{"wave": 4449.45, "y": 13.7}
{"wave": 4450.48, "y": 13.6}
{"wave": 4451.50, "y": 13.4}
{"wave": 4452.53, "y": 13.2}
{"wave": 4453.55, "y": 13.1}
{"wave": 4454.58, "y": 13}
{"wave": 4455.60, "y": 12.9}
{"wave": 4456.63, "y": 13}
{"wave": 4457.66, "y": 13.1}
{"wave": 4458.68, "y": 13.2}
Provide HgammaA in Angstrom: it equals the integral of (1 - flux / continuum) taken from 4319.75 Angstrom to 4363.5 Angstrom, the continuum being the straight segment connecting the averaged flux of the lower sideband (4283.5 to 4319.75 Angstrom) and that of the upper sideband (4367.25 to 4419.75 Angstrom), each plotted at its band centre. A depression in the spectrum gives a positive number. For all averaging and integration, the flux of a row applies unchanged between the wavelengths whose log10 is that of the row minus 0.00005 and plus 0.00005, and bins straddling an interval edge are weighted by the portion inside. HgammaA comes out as 1.5 Angstrom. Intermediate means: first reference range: 12.5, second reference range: 12.8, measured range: 12.2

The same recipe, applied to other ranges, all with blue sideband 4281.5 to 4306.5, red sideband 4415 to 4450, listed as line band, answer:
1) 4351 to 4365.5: 0.5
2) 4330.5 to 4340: 0.3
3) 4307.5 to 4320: 0.2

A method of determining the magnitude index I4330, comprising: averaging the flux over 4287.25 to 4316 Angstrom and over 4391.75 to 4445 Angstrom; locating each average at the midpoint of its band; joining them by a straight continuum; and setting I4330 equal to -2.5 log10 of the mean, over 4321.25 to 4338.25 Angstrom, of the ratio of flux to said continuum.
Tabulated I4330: 0.08 mag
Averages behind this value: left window 12.4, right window 13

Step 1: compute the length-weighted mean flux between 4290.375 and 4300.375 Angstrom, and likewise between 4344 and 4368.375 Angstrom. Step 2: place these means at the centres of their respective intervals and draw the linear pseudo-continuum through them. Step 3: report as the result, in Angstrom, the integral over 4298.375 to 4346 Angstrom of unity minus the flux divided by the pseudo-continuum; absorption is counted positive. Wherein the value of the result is 0.7 Angstrom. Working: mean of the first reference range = 12.7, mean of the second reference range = 12.2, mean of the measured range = 12.3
